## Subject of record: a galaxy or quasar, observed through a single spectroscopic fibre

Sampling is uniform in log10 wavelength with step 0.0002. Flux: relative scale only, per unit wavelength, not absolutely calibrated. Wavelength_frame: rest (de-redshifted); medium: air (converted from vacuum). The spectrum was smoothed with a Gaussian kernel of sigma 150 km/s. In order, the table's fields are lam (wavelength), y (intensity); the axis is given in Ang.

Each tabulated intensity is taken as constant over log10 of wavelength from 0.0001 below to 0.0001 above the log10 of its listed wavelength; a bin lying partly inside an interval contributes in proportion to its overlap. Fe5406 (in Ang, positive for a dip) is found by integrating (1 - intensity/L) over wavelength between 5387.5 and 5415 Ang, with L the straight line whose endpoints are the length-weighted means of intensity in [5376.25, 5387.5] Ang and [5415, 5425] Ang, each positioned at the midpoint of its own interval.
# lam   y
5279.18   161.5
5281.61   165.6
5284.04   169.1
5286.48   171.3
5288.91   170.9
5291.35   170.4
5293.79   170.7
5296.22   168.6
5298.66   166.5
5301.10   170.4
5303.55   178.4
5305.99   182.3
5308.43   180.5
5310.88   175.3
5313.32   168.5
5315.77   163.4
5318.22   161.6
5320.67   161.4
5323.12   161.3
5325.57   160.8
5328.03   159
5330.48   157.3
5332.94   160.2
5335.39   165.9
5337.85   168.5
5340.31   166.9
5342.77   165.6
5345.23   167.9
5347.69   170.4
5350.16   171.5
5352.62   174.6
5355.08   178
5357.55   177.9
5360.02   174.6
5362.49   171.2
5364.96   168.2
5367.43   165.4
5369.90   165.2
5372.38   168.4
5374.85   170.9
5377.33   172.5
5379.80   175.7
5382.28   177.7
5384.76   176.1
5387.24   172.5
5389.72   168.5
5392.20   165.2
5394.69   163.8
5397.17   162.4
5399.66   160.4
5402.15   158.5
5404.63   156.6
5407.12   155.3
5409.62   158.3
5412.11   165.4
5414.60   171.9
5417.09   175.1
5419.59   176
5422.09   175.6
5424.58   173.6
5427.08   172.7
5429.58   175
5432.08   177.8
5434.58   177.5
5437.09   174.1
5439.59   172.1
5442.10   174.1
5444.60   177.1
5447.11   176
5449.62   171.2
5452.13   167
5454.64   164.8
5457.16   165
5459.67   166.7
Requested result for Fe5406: 1.99 Ang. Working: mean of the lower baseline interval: 175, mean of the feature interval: 162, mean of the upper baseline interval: 175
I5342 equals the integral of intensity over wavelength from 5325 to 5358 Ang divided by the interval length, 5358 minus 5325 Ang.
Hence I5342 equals 167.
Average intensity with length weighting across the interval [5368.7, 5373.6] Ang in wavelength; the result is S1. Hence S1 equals 167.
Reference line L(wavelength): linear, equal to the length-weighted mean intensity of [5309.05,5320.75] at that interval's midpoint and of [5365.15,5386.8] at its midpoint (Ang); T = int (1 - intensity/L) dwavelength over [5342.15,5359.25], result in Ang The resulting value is -0.29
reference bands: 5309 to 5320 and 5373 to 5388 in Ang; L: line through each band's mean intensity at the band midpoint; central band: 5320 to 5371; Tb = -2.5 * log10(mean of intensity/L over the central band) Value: 0.02 mag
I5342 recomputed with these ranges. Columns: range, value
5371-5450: 170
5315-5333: 161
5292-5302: 169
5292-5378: 169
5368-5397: 170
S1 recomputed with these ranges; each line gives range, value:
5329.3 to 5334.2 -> 159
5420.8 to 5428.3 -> 174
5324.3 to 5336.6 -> 161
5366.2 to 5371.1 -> 165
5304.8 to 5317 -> 174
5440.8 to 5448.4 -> 176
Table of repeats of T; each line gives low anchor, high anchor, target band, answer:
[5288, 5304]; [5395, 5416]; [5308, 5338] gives 0.7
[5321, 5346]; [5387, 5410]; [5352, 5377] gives -1.4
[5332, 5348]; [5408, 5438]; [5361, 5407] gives 0.6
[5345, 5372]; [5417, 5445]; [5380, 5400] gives 0.4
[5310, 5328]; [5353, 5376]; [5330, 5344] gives 0.2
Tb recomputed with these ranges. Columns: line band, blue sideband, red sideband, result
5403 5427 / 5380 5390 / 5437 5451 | 0.04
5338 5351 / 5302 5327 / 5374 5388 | 0.02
